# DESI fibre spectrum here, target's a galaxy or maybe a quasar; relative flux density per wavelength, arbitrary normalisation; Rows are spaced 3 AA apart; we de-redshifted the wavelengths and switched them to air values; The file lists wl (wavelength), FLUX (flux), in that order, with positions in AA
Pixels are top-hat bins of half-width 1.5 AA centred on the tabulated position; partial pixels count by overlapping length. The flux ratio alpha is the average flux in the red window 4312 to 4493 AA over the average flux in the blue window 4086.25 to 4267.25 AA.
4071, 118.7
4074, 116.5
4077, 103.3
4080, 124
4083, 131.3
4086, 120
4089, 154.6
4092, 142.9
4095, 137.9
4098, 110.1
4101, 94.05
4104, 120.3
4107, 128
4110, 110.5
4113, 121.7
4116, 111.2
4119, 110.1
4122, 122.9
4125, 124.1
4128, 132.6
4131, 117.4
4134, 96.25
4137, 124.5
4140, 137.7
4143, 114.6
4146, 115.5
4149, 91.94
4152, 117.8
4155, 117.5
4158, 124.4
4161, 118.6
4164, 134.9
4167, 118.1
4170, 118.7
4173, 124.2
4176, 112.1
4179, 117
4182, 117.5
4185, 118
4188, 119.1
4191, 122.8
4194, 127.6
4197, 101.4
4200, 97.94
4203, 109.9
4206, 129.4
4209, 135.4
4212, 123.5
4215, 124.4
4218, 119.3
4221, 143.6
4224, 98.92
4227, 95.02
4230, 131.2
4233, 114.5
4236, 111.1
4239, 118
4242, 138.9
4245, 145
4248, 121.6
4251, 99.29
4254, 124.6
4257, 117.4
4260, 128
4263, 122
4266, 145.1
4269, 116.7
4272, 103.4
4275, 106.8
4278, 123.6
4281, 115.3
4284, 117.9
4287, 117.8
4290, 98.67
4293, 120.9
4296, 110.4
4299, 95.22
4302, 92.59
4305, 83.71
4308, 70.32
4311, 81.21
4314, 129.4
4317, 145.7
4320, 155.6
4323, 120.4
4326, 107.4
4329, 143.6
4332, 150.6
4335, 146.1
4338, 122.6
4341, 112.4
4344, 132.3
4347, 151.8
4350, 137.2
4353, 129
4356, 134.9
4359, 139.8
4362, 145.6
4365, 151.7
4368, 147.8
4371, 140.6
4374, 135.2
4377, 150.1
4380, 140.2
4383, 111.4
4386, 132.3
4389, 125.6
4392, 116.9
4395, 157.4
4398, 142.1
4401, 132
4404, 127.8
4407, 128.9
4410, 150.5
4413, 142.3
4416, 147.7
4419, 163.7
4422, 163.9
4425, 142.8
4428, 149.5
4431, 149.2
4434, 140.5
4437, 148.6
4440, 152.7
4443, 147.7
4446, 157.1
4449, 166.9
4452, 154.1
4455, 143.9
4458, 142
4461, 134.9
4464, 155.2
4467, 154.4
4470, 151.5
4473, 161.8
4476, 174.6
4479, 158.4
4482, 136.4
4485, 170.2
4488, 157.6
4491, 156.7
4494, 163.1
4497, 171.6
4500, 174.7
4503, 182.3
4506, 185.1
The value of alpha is 1.19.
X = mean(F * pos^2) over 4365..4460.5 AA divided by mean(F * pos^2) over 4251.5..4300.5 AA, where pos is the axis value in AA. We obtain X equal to 1.32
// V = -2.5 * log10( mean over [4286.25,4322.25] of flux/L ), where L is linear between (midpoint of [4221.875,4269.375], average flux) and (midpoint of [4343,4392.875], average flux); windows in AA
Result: 0.185 mag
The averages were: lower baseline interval 121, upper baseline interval 137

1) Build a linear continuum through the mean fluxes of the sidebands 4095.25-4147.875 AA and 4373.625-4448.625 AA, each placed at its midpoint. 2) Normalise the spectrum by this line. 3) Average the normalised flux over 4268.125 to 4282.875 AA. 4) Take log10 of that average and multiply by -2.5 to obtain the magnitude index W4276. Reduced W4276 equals 0.158 mag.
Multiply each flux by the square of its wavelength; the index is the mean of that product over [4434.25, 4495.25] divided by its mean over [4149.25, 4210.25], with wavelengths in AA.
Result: 1.48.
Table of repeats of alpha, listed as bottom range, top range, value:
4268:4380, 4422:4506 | 1.26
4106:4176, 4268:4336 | 0.97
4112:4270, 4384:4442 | 1.19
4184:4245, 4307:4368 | 1.10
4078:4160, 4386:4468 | 1.21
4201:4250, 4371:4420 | 1.13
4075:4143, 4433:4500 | 1.28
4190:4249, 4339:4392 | 1.13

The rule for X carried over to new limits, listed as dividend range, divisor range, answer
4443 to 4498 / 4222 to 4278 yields 1.45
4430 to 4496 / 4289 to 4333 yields 1.45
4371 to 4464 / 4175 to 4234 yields 1.34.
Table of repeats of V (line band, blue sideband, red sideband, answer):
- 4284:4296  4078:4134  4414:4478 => 0.22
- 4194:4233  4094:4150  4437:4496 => 0.08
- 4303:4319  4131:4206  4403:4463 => 0.28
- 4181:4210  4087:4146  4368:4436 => 0.08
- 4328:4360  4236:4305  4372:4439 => -0.05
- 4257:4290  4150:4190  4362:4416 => 0.08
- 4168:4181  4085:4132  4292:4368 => 0.05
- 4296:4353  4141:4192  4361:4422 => 0.11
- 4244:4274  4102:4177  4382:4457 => 0.07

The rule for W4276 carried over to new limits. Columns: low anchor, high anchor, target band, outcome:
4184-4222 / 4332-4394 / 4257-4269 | -0.01 mag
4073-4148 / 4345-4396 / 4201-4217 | 0.03 mag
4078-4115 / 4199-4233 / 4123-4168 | 0.03 mag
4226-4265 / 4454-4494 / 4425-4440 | 0.01 mag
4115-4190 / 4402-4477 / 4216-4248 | 0.05 mag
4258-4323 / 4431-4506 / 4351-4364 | -0.06 mag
